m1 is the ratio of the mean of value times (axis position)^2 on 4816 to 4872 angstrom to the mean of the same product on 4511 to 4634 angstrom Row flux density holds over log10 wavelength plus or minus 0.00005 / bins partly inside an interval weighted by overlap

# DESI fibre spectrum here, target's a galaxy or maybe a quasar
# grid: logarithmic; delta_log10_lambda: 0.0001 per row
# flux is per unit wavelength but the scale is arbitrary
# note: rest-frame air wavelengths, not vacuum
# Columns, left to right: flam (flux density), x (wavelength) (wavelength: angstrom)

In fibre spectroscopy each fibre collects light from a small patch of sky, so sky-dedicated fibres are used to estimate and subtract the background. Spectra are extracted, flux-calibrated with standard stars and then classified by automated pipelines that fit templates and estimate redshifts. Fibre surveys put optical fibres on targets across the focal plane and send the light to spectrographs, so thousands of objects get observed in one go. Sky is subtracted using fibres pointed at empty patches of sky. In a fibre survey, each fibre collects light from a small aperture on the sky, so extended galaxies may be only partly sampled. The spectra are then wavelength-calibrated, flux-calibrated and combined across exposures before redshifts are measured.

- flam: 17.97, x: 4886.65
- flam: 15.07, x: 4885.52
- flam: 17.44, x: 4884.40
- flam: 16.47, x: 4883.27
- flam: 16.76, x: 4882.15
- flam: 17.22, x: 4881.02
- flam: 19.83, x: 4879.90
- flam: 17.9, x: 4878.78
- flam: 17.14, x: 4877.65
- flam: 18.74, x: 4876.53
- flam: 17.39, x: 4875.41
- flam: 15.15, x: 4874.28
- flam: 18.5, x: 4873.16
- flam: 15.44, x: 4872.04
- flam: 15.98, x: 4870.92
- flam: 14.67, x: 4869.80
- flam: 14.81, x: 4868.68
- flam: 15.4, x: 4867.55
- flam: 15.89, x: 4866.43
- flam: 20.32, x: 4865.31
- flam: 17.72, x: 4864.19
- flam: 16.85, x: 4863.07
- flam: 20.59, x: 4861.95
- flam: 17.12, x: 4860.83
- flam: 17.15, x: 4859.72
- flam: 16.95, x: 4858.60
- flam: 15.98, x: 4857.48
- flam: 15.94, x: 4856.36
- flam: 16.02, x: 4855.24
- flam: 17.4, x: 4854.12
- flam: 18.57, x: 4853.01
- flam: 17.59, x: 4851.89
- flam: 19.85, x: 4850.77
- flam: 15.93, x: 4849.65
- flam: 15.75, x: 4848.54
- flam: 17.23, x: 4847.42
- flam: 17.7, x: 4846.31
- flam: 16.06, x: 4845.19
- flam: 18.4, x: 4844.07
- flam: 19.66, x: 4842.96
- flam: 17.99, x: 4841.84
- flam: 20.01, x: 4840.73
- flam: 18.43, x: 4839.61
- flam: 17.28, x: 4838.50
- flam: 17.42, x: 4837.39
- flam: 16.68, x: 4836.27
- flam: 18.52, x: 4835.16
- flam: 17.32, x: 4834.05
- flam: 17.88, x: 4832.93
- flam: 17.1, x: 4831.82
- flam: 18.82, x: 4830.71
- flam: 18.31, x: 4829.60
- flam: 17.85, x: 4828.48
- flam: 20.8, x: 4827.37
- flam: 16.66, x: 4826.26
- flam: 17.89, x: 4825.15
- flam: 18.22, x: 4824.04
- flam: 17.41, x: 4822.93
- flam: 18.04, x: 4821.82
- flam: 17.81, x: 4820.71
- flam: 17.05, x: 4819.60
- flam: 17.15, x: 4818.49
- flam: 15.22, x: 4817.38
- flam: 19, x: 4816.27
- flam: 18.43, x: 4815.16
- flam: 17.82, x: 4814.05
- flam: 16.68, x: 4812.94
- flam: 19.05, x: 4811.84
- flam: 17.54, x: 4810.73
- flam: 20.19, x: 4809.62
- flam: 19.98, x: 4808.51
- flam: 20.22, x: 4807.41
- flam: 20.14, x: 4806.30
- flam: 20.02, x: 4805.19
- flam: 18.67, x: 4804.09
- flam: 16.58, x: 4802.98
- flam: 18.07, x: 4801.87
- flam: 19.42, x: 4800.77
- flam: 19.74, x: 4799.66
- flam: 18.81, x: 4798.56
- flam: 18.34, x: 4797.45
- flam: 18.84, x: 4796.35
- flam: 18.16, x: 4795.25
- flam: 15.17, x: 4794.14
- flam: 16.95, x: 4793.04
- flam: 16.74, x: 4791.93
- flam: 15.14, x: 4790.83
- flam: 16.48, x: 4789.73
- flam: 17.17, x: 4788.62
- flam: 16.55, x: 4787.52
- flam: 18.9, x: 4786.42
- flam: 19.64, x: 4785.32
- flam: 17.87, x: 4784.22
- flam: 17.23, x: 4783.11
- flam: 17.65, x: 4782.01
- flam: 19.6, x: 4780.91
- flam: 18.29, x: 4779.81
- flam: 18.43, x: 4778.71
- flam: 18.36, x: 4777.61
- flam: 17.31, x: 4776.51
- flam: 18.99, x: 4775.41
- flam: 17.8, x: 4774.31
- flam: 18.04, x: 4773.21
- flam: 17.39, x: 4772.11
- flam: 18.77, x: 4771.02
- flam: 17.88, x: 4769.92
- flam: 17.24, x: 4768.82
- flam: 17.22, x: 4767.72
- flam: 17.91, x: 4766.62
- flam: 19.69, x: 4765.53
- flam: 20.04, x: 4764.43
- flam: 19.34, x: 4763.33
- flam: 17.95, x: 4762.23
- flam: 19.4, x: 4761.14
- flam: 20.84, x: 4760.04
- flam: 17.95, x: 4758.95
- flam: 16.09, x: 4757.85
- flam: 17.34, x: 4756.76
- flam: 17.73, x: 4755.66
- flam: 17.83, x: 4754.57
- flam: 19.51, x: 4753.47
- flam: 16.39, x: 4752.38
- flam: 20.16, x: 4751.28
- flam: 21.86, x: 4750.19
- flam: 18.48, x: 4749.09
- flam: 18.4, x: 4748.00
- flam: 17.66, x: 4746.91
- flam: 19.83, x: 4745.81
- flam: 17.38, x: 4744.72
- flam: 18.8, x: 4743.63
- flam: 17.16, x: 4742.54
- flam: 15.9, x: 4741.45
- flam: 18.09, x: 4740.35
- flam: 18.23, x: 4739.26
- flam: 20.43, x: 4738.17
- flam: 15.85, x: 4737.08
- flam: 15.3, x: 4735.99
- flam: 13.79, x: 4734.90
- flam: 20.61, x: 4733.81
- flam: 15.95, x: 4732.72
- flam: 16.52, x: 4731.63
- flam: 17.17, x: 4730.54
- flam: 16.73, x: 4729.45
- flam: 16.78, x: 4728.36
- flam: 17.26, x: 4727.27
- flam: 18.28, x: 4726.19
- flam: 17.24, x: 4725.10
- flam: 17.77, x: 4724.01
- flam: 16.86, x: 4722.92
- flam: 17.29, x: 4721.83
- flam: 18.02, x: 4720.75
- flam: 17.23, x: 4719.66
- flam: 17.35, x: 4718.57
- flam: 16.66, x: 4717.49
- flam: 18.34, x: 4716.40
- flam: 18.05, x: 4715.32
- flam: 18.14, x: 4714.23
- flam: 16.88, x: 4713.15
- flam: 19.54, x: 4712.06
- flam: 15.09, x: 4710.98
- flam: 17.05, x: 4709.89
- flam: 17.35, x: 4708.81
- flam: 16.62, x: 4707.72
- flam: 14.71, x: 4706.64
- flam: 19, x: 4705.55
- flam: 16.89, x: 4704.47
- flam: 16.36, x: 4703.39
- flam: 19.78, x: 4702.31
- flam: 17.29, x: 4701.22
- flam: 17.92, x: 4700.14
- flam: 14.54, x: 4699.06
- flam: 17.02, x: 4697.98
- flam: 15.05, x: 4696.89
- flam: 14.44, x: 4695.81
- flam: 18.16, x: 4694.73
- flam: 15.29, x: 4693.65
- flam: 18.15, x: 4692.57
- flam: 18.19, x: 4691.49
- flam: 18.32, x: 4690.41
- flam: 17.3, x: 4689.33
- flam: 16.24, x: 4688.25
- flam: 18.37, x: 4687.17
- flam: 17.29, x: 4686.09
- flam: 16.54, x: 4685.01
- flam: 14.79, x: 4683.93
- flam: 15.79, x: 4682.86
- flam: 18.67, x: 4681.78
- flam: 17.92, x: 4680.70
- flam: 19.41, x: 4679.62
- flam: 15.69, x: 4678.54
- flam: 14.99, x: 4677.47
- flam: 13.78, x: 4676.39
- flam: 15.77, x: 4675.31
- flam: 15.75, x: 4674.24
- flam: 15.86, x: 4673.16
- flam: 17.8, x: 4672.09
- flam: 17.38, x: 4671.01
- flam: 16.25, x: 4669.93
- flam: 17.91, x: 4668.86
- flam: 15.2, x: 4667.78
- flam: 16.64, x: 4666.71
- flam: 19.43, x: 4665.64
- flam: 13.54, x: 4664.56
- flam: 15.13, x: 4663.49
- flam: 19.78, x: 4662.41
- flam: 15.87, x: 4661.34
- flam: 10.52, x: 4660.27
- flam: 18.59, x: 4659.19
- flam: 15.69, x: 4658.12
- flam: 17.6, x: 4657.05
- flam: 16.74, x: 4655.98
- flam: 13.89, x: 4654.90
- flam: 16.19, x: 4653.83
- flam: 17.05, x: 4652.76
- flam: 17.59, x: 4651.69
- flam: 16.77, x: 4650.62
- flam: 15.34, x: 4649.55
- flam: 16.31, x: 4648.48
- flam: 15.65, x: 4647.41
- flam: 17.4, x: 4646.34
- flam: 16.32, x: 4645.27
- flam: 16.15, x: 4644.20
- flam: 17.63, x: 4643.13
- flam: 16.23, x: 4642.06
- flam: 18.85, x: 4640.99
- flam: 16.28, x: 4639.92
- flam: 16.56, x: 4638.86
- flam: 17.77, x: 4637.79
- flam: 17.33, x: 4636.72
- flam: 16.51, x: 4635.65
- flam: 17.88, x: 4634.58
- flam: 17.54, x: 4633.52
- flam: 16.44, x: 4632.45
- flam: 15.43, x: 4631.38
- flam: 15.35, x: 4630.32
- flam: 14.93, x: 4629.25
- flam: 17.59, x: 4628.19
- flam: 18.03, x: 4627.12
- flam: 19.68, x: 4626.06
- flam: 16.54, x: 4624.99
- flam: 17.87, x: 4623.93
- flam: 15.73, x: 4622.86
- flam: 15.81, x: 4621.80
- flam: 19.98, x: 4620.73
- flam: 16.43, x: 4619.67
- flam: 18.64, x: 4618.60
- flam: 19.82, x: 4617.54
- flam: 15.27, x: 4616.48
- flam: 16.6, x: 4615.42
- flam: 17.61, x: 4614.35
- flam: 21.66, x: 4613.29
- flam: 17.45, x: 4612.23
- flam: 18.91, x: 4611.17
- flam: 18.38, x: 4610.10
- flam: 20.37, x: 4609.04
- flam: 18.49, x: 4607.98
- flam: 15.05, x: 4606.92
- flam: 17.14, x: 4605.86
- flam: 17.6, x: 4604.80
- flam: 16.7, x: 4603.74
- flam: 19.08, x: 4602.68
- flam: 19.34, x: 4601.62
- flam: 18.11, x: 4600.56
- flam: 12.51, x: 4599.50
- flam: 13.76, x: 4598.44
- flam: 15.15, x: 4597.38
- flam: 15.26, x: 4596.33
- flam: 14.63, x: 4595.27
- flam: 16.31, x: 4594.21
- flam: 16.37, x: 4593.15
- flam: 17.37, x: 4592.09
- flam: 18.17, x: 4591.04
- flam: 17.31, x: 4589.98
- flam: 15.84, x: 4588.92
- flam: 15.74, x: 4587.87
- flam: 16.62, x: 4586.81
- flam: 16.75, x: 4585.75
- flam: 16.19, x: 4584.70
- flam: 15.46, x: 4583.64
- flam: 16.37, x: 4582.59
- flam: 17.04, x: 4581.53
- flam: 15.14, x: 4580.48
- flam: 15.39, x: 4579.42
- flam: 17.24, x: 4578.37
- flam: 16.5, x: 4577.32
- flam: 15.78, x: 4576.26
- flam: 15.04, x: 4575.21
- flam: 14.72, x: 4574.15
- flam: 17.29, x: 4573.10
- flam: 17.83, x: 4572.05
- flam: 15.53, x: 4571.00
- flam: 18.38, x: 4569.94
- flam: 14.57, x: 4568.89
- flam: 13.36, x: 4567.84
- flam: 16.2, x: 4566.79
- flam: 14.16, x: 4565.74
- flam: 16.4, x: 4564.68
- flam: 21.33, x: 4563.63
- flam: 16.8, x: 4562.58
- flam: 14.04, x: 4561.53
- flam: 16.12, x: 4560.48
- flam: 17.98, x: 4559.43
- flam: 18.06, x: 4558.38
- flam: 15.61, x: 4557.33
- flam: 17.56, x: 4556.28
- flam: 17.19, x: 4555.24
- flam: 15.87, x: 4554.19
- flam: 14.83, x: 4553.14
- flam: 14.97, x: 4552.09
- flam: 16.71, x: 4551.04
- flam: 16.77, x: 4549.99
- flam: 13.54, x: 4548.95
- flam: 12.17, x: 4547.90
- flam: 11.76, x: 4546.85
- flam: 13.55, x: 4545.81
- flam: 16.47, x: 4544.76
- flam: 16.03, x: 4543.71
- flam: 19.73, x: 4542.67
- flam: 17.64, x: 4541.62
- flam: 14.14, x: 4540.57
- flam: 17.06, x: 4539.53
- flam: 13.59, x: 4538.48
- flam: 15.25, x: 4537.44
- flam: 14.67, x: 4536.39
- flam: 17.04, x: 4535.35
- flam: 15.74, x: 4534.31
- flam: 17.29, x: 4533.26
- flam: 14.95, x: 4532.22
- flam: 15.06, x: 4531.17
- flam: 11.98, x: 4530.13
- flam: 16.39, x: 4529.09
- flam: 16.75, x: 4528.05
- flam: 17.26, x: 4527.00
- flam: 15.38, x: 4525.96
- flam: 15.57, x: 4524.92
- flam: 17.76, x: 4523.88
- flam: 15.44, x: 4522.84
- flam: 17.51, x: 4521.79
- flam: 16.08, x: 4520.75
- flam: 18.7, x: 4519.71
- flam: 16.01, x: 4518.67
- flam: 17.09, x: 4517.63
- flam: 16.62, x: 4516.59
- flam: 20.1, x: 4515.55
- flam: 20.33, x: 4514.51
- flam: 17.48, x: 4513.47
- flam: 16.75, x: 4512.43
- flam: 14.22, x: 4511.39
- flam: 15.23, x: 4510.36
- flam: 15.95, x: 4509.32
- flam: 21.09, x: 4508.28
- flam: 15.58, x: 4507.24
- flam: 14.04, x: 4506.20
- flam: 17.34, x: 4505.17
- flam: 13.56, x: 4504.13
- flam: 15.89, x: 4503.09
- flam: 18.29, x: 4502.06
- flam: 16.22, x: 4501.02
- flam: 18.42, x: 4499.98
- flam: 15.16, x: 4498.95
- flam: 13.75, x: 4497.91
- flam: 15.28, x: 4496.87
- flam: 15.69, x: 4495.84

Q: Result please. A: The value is 1.19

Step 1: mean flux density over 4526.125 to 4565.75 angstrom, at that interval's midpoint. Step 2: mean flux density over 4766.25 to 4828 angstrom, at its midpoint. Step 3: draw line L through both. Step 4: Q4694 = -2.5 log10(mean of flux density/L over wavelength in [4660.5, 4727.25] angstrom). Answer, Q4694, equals 0.01 mag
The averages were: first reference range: 15.9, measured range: 16.9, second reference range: 18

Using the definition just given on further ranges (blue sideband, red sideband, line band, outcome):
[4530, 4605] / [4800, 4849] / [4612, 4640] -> -0.052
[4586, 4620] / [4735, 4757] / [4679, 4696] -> 0.027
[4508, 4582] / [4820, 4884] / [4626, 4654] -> -0.015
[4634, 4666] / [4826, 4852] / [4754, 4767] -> -0.072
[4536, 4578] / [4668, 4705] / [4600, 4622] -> -0.113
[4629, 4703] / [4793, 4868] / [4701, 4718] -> -0.025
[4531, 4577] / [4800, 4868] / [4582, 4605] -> -0.014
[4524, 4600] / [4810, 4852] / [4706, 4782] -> -0.039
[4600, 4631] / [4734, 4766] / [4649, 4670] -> 0.101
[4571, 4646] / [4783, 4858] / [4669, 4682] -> 0.039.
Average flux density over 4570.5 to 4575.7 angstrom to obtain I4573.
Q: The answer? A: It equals 16.1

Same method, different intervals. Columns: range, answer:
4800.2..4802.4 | 18.8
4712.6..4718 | 17.6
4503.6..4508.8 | 16.3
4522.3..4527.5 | 16.3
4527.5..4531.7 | 15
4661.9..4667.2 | 16.9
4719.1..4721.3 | 17.6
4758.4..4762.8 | 19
